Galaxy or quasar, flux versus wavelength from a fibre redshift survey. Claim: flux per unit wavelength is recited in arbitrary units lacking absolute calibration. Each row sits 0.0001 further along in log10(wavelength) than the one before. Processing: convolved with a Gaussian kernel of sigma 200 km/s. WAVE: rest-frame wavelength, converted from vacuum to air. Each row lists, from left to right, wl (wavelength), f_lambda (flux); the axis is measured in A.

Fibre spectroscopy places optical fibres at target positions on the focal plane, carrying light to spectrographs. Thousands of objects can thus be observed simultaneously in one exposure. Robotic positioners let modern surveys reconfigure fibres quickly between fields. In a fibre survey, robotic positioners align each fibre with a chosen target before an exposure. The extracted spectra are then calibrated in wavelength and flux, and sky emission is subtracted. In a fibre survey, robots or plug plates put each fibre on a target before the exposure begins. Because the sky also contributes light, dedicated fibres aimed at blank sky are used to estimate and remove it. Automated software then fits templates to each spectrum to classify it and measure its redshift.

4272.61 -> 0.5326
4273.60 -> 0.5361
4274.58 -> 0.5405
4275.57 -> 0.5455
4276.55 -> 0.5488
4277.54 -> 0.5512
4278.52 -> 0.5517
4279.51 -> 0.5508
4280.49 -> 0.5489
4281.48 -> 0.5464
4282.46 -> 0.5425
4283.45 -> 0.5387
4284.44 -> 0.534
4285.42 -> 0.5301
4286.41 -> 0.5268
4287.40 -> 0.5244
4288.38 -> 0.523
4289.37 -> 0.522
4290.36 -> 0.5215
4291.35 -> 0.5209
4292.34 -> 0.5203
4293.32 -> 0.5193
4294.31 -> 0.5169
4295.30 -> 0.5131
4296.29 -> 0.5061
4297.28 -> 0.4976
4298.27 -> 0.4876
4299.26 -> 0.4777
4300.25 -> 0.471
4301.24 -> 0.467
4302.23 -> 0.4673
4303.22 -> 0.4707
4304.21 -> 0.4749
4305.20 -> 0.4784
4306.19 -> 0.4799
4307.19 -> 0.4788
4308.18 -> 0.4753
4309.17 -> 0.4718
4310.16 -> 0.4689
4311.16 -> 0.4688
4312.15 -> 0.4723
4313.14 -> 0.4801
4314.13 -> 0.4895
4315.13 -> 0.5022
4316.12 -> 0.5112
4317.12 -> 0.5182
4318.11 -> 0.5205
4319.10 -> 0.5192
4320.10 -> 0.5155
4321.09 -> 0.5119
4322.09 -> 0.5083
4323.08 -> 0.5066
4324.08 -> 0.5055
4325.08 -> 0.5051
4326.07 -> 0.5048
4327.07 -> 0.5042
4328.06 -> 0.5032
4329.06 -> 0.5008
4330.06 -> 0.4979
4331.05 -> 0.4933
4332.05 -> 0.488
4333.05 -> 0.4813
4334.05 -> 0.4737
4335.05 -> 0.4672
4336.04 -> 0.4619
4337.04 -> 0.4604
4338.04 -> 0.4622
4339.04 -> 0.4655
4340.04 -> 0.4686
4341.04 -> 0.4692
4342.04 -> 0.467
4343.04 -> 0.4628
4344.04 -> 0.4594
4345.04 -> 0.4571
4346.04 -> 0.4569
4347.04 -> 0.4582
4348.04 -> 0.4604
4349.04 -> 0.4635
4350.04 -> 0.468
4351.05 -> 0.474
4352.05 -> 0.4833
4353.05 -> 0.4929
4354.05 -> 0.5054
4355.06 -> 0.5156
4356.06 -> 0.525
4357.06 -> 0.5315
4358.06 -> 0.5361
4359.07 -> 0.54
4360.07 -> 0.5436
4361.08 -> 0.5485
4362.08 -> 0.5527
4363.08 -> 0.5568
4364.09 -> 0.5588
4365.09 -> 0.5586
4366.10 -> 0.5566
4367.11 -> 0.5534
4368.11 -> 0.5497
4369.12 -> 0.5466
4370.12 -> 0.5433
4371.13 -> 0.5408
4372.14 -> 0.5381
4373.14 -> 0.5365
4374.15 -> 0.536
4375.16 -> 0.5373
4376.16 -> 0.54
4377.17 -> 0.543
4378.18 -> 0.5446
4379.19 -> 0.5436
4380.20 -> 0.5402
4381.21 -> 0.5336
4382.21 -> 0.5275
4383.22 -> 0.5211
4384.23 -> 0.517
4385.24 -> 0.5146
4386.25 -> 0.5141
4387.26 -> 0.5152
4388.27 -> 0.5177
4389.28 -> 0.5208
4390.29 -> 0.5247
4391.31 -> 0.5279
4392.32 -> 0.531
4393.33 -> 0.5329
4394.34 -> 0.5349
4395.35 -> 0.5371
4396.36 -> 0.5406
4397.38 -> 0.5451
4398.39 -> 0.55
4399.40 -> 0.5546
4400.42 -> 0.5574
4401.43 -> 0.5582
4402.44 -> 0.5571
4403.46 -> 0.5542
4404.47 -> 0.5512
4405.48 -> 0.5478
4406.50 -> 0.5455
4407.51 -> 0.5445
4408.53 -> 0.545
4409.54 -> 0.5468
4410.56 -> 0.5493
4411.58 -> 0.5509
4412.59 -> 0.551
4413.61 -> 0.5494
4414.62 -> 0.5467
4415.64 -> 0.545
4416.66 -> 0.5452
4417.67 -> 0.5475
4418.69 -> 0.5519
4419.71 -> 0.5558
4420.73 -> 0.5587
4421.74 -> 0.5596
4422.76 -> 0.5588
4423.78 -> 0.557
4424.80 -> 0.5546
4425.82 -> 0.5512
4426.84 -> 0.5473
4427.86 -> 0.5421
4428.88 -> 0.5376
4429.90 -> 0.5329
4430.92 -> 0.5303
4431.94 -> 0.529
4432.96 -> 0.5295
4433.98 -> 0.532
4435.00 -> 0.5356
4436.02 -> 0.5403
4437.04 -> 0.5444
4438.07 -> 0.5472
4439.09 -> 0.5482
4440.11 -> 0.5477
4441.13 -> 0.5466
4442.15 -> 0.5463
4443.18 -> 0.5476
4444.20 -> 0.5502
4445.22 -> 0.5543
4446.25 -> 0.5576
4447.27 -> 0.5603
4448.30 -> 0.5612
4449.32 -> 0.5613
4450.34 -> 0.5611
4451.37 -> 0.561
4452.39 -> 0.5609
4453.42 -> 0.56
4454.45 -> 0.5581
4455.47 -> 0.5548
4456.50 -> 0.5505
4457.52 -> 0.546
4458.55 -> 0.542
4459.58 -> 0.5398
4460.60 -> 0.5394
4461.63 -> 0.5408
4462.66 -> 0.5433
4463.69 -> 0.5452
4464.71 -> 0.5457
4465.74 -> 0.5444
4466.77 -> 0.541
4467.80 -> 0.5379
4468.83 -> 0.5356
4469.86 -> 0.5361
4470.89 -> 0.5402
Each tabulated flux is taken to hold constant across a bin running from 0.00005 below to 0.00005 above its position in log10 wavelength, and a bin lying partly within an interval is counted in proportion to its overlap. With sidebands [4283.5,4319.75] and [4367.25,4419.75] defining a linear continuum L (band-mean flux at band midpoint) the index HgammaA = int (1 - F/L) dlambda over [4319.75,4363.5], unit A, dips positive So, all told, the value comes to 2.0 A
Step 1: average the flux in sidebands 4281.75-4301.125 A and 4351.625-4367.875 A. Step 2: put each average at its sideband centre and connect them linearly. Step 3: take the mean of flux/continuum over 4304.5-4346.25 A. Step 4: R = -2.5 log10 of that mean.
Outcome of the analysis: 0.085 mag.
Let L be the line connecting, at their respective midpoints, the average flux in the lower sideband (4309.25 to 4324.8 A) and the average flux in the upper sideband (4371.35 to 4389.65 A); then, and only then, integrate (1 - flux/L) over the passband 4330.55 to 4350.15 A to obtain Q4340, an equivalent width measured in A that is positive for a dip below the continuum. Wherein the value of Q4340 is 1.7 A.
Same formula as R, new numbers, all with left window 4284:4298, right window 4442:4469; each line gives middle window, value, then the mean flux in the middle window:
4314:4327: 0.033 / 0.509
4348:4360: 0.059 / 0.503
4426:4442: 0.012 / 0.54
